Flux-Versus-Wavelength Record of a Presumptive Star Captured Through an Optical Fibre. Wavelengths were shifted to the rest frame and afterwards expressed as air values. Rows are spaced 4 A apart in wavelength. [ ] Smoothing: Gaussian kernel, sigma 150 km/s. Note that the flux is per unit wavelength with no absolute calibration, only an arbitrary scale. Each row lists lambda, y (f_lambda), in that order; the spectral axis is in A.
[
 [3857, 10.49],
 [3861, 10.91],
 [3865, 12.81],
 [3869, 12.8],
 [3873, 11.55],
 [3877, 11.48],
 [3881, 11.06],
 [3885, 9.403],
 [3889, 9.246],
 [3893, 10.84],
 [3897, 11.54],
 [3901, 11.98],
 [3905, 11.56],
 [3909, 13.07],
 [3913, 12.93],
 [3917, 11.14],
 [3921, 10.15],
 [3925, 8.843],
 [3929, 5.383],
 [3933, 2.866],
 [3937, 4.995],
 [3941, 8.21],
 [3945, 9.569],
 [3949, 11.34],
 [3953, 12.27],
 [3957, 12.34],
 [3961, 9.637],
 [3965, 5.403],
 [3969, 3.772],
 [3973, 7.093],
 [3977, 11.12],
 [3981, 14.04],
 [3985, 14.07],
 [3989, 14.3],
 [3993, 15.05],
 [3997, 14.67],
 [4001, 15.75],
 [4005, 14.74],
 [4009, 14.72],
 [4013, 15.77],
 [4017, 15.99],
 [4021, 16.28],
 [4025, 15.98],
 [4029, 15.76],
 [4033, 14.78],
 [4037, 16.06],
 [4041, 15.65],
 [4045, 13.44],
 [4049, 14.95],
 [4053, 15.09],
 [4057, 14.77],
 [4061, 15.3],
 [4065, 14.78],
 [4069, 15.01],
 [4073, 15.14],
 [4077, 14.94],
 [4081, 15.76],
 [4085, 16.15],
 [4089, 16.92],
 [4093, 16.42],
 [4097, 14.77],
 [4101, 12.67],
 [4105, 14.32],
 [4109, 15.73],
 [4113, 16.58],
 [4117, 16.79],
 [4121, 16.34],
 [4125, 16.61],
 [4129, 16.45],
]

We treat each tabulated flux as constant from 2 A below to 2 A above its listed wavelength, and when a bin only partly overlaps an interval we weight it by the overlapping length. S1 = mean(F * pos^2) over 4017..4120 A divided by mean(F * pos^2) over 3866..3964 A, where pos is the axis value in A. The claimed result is 1.6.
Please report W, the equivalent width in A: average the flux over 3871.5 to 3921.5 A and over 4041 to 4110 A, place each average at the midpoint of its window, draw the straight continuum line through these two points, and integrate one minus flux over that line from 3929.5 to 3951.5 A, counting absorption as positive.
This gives 8.76 A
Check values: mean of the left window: 11.3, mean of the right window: 15.1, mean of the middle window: 7.37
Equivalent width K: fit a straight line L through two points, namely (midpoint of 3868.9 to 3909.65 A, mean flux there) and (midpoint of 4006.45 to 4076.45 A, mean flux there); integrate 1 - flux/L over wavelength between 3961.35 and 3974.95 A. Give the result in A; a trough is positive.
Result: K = 7.5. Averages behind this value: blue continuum 11.2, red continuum 15.3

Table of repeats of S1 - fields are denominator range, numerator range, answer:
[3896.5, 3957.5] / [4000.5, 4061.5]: 1.65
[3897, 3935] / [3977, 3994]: 1.47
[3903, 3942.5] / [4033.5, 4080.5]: 1.80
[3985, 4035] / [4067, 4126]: 1.07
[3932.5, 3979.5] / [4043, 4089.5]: 1.89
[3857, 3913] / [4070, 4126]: 1.52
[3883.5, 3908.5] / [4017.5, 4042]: 1.54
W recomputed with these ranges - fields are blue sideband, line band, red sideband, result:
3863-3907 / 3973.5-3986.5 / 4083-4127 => 0.9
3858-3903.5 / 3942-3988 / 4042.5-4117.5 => 10.0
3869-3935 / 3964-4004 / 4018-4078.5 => 4.2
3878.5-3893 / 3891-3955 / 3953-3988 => 1.5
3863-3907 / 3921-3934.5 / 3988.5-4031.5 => 6.6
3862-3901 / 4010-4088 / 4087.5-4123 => -4.7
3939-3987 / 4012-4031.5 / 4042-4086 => -4.6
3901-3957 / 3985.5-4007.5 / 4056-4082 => -4.7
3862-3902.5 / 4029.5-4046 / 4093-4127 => -1.1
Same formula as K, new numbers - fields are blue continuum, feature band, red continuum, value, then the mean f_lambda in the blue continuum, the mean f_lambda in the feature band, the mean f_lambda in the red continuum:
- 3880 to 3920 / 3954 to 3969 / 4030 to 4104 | 4.8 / 11.3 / 8.62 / 15.1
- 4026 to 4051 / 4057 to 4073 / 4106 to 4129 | 0.5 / 15.1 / 15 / 16.3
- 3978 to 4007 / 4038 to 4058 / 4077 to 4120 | 0.3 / 14.5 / 14.8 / 15.6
